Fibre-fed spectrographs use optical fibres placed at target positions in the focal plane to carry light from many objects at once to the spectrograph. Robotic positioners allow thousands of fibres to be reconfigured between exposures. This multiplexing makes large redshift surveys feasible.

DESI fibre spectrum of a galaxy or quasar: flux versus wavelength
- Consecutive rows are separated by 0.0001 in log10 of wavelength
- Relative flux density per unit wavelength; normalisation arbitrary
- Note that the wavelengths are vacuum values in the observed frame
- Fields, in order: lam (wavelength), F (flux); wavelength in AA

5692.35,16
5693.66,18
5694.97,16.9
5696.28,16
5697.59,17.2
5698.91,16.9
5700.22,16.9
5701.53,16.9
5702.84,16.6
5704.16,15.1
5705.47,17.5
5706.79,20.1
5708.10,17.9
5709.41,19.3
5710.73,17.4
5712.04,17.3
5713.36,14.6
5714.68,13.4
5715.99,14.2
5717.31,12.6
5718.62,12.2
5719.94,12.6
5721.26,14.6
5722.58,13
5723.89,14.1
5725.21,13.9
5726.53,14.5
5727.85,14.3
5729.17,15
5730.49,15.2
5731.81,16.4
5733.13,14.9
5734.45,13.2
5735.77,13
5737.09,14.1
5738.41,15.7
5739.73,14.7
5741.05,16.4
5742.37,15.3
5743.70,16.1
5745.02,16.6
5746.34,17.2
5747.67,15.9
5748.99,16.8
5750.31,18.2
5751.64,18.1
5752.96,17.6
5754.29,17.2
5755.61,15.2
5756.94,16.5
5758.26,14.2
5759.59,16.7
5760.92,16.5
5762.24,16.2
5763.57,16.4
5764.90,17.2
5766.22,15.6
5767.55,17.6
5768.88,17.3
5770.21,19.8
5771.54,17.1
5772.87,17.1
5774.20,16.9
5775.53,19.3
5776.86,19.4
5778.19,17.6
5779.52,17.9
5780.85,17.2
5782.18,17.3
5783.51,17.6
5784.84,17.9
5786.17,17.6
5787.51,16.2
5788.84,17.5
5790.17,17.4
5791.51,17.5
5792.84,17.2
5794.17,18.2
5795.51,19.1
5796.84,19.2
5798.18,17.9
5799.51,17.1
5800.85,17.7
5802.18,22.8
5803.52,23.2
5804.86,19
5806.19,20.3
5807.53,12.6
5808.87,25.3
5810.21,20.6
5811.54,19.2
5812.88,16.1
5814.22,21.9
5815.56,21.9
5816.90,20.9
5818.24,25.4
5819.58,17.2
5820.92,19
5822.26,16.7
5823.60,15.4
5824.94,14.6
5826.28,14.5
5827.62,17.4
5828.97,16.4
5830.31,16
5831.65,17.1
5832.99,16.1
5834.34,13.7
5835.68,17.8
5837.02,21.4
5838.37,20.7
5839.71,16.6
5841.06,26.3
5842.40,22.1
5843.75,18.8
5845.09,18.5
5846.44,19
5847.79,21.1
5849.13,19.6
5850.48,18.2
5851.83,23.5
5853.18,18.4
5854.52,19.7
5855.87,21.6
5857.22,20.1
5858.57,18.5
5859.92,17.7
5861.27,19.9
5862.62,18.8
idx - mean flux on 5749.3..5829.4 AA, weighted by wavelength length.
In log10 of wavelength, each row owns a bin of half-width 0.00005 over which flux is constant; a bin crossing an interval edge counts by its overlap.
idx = 18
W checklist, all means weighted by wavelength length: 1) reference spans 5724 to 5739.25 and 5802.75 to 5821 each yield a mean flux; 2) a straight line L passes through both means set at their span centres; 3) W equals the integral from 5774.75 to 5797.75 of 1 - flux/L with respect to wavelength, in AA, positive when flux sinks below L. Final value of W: 0.6 AA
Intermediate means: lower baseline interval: 14.5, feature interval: 17.9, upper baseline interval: 20.2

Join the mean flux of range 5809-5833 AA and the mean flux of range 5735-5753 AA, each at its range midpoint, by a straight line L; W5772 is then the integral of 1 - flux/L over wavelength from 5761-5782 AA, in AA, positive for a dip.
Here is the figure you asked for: -0.7 AA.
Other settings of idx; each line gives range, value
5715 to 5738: 14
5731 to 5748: 15.3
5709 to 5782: 16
